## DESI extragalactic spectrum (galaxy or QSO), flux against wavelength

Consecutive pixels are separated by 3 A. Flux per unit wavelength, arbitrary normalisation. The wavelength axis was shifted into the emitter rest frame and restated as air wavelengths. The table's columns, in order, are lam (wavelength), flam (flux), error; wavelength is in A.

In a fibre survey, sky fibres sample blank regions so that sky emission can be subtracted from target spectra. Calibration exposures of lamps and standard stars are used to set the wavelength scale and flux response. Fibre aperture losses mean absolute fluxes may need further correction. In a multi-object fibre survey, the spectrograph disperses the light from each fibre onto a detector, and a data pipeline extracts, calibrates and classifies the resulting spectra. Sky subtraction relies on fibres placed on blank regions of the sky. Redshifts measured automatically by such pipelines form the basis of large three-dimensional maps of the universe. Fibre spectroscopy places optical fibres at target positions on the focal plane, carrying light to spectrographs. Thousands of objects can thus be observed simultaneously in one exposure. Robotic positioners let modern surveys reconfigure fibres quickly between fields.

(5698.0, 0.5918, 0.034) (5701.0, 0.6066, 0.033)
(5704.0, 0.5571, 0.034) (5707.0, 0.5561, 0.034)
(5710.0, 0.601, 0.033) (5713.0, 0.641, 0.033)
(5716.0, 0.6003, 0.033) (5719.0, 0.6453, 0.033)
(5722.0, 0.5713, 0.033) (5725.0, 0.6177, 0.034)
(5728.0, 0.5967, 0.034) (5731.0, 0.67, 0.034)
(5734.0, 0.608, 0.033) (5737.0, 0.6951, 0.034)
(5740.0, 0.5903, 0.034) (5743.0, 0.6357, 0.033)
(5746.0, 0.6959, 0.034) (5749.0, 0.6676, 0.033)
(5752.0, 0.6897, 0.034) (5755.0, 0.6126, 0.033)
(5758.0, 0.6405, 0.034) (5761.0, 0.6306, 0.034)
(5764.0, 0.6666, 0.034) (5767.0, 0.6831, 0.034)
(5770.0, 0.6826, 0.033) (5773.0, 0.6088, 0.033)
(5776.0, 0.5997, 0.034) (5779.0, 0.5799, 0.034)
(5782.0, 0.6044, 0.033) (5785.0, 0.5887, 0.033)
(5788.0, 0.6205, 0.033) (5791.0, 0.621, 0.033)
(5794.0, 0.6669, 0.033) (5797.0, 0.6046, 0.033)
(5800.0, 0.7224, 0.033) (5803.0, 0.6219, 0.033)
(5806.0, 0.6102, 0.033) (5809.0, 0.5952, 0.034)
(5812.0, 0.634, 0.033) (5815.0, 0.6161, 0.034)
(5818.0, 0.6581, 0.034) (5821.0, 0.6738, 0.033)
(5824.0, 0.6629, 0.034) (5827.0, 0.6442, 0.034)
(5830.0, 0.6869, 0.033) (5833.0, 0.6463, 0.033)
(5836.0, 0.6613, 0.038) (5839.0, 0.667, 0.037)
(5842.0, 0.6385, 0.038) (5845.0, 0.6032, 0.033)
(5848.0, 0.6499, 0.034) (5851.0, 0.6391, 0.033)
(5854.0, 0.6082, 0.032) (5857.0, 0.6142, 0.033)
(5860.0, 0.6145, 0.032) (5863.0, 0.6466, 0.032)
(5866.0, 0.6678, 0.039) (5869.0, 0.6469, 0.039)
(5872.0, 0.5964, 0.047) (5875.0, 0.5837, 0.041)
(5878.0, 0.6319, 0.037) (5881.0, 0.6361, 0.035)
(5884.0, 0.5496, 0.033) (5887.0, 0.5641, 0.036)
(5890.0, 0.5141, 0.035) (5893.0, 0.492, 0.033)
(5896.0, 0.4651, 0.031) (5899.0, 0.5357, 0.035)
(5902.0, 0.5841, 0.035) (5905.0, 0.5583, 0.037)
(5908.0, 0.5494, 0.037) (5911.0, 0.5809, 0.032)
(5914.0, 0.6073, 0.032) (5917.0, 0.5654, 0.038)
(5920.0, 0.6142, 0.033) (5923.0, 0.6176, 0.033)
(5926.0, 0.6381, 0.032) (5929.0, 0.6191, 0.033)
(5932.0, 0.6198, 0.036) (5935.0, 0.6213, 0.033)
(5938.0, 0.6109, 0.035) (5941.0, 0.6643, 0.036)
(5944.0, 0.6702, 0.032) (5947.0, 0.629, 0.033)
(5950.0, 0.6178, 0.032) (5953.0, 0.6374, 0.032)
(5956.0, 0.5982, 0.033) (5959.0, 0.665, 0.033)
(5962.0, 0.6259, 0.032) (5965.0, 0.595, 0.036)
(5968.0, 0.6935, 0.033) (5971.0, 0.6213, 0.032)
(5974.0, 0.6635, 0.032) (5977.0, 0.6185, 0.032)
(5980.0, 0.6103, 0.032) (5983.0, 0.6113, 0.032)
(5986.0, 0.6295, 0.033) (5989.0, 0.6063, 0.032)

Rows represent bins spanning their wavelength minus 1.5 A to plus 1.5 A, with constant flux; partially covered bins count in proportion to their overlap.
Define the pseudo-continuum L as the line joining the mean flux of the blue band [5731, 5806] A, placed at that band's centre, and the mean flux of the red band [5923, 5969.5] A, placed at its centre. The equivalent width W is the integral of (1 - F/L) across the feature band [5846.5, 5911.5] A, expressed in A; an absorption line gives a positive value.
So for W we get 4.88 A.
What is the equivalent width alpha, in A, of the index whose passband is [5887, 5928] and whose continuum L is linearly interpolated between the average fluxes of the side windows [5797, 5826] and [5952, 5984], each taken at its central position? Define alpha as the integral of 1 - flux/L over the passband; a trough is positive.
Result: 4.6 A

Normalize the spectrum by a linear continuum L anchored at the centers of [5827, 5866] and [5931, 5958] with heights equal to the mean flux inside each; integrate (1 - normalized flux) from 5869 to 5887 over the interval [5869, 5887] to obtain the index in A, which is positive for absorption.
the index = 1.0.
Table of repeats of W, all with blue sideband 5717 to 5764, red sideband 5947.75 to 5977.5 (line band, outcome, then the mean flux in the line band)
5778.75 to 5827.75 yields 0.4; 0.632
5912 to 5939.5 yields 1.0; 0.612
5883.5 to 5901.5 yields 3.2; 0.522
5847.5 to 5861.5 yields 0.3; 0.623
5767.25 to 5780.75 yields 0.3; 0.624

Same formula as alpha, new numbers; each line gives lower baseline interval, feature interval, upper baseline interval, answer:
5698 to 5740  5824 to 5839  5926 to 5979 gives -0.9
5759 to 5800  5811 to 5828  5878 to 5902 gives -1.4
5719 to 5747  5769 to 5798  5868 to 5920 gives -0.3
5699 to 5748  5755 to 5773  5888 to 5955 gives -1.2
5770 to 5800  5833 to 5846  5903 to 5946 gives -0.6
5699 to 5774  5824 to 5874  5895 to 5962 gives -2.0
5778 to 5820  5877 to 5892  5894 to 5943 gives 0.7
